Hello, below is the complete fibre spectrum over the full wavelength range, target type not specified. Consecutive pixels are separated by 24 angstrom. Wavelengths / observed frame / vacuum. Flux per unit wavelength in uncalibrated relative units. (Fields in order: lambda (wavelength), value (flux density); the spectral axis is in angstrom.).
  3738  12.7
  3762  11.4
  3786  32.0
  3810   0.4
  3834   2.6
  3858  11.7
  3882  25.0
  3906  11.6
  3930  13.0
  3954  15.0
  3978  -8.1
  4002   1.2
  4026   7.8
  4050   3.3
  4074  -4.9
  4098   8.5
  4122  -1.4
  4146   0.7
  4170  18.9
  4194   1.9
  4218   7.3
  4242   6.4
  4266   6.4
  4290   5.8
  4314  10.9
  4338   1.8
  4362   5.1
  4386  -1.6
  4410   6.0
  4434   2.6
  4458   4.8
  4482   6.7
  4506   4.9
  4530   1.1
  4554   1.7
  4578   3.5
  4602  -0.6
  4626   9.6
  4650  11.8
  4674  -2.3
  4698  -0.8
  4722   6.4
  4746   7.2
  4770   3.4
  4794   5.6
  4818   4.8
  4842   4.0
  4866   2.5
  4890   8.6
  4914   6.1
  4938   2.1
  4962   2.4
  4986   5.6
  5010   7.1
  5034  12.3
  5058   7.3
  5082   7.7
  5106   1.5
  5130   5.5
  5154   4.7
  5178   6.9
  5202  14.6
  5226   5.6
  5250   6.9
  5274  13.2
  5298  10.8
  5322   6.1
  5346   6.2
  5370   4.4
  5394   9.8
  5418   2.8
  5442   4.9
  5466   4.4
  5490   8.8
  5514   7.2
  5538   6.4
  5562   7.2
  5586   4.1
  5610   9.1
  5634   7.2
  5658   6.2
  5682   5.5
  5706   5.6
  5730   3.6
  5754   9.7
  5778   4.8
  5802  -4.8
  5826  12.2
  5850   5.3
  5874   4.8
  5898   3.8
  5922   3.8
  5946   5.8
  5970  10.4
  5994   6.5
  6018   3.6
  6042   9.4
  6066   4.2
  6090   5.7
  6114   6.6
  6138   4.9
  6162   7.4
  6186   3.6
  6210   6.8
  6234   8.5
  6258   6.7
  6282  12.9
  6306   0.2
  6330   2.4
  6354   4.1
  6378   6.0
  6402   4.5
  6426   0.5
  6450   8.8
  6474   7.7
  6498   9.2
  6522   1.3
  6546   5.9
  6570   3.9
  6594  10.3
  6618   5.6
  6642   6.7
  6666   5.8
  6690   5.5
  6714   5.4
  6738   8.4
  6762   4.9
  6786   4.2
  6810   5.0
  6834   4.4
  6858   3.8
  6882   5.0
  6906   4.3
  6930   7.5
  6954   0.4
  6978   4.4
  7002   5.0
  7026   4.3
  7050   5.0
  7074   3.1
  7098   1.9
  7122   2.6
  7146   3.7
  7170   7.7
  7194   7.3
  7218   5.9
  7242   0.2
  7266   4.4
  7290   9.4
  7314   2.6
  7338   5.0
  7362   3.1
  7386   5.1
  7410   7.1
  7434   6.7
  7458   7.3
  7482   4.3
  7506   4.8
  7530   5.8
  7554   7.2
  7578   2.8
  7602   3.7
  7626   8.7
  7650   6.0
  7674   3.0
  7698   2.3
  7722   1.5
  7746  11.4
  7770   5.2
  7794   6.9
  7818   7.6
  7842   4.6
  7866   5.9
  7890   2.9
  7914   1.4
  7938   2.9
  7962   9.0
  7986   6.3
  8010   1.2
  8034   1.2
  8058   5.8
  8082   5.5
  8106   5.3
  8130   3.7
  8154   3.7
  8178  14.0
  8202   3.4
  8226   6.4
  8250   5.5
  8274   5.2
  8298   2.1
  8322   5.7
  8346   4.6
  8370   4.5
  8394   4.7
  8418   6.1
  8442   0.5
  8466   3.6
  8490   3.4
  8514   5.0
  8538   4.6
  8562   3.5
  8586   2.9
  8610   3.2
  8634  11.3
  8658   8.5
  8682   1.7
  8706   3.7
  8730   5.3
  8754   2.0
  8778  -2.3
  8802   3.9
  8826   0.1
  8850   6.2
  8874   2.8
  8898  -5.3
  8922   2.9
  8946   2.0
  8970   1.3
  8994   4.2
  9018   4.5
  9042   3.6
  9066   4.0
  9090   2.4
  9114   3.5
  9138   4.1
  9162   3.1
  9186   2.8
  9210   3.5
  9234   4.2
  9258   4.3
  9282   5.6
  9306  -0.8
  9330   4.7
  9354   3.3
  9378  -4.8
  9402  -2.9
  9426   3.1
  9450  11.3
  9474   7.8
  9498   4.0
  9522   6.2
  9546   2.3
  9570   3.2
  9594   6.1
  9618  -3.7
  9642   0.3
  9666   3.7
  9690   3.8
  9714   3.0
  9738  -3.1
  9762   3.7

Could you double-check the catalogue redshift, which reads 0.245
